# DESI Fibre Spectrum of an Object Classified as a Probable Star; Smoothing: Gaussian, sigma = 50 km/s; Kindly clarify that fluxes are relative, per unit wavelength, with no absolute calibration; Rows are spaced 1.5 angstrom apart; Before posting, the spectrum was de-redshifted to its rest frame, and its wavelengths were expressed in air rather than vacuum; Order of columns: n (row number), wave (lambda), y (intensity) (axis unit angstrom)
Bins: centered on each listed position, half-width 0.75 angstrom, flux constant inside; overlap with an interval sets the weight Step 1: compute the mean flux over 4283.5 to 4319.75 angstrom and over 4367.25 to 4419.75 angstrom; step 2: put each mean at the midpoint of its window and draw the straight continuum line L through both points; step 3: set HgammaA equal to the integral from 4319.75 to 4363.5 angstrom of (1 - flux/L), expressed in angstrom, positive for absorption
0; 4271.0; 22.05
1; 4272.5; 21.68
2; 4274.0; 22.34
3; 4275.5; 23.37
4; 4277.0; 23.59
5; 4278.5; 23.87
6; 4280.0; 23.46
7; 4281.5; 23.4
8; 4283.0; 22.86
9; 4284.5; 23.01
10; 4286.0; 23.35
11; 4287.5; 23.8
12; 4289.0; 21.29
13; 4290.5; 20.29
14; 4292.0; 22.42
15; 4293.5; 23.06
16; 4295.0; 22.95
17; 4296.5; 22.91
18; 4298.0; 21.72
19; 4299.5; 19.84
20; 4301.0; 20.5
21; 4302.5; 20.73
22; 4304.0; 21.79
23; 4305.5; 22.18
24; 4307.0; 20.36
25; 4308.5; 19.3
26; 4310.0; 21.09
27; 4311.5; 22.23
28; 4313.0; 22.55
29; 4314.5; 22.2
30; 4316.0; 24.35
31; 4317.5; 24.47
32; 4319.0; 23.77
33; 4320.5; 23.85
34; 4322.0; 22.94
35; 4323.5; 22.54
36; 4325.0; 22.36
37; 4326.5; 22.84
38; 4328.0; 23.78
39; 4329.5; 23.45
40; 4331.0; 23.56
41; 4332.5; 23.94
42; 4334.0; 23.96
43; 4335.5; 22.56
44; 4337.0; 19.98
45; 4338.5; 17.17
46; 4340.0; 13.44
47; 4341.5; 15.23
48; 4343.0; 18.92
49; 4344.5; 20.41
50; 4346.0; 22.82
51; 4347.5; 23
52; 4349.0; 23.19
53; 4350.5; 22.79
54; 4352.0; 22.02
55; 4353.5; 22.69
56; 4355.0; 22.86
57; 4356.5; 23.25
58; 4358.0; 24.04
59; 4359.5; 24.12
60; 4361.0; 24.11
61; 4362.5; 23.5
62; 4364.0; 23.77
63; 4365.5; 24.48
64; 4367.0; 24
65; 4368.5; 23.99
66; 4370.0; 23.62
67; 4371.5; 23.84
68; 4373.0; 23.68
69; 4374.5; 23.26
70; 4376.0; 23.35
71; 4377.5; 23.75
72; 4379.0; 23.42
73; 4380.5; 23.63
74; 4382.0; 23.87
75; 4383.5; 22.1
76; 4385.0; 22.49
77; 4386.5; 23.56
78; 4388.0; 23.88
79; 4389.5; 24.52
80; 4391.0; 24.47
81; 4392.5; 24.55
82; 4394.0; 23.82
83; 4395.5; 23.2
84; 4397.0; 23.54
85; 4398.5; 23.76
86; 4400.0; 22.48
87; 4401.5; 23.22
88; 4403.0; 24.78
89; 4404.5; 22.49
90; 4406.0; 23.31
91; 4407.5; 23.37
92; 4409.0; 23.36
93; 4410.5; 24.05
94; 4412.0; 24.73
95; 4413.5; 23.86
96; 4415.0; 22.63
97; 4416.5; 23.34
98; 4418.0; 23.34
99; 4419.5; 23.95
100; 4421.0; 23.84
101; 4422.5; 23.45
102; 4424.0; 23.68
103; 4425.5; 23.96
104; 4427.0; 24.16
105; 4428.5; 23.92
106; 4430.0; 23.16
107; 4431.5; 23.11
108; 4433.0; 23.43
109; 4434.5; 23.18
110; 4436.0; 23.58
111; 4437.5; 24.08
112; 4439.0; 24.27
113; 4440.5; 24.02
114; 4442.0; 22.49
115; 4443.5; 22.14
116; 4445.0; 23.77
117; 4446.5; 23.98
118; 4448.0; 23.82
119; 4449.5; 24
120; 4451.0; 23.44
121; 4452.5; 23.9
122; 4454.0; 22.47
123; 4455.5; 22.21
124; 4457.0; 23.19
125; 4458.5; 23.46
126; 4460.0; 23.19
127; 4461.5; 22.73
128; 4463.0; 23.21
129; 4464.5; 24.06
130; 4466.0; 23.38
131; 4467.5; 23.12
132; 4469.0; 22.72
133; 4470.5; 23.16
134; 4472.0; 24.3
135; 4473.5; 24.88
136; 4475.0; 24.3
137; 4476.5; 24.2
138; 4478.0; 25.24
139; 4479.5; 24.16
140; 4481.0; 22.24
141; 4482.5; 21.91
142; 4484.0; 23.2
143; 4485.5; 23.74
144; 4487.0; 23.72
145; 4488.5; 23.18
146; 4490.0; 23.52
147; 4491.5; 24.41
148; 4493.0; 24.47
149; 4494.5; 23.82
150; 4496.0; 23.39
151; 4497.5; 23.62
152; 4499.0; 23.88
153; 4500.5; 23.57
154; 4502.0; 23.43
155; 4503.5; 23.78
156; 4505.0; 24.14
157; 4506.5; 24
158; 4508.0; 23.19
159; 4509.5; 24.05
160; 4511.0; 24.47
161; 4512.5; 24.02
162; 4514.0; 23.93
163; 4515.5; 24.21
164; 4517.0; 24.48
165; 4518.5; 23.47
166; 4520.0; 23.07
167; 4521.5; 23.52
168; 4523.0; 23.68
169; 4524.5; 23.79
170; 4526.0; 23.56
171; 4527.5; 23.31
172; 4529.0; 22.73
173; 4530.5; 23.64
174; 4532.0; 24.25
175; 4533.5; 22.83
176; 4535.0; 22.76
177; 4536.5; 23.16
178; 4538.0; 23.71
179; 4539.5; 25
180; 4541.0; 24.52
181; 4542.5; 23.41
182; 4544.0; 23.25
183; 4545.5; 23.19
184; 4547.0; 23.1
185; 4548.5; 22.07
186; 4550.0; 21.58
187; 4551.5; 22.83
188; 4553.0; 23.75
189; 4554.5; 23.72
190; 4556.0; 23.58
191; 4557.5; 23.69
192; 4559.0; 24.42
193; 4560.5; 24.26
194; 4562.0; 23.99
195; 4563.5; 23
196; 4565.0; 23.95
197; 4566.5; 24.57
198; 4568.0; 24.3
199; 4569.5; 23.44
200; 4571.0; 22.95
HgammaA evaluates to 1.3 angstrom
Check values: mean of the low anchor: 22.1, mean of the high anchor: 23.6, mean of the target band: 22.1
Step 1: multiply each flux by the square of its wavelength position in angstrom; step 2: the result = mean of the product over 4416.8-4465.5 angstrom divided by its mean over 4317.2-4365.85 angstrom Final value 1.10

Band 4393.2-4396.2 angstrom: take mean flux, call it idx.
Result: 23.5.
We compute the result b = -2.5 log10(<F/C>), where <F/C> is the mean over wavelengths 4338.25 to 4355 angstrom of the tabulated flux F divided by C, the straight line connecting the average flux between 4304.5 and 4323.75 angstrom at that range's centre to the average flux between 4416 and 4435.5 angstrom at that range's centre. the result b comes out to 0.12 mag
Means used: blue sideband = 22.4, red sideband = 23.6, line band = 20.4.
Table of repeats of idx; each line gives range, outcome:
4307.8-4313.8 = 21.3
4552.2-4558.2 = 23.7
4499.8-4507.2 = 23.8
